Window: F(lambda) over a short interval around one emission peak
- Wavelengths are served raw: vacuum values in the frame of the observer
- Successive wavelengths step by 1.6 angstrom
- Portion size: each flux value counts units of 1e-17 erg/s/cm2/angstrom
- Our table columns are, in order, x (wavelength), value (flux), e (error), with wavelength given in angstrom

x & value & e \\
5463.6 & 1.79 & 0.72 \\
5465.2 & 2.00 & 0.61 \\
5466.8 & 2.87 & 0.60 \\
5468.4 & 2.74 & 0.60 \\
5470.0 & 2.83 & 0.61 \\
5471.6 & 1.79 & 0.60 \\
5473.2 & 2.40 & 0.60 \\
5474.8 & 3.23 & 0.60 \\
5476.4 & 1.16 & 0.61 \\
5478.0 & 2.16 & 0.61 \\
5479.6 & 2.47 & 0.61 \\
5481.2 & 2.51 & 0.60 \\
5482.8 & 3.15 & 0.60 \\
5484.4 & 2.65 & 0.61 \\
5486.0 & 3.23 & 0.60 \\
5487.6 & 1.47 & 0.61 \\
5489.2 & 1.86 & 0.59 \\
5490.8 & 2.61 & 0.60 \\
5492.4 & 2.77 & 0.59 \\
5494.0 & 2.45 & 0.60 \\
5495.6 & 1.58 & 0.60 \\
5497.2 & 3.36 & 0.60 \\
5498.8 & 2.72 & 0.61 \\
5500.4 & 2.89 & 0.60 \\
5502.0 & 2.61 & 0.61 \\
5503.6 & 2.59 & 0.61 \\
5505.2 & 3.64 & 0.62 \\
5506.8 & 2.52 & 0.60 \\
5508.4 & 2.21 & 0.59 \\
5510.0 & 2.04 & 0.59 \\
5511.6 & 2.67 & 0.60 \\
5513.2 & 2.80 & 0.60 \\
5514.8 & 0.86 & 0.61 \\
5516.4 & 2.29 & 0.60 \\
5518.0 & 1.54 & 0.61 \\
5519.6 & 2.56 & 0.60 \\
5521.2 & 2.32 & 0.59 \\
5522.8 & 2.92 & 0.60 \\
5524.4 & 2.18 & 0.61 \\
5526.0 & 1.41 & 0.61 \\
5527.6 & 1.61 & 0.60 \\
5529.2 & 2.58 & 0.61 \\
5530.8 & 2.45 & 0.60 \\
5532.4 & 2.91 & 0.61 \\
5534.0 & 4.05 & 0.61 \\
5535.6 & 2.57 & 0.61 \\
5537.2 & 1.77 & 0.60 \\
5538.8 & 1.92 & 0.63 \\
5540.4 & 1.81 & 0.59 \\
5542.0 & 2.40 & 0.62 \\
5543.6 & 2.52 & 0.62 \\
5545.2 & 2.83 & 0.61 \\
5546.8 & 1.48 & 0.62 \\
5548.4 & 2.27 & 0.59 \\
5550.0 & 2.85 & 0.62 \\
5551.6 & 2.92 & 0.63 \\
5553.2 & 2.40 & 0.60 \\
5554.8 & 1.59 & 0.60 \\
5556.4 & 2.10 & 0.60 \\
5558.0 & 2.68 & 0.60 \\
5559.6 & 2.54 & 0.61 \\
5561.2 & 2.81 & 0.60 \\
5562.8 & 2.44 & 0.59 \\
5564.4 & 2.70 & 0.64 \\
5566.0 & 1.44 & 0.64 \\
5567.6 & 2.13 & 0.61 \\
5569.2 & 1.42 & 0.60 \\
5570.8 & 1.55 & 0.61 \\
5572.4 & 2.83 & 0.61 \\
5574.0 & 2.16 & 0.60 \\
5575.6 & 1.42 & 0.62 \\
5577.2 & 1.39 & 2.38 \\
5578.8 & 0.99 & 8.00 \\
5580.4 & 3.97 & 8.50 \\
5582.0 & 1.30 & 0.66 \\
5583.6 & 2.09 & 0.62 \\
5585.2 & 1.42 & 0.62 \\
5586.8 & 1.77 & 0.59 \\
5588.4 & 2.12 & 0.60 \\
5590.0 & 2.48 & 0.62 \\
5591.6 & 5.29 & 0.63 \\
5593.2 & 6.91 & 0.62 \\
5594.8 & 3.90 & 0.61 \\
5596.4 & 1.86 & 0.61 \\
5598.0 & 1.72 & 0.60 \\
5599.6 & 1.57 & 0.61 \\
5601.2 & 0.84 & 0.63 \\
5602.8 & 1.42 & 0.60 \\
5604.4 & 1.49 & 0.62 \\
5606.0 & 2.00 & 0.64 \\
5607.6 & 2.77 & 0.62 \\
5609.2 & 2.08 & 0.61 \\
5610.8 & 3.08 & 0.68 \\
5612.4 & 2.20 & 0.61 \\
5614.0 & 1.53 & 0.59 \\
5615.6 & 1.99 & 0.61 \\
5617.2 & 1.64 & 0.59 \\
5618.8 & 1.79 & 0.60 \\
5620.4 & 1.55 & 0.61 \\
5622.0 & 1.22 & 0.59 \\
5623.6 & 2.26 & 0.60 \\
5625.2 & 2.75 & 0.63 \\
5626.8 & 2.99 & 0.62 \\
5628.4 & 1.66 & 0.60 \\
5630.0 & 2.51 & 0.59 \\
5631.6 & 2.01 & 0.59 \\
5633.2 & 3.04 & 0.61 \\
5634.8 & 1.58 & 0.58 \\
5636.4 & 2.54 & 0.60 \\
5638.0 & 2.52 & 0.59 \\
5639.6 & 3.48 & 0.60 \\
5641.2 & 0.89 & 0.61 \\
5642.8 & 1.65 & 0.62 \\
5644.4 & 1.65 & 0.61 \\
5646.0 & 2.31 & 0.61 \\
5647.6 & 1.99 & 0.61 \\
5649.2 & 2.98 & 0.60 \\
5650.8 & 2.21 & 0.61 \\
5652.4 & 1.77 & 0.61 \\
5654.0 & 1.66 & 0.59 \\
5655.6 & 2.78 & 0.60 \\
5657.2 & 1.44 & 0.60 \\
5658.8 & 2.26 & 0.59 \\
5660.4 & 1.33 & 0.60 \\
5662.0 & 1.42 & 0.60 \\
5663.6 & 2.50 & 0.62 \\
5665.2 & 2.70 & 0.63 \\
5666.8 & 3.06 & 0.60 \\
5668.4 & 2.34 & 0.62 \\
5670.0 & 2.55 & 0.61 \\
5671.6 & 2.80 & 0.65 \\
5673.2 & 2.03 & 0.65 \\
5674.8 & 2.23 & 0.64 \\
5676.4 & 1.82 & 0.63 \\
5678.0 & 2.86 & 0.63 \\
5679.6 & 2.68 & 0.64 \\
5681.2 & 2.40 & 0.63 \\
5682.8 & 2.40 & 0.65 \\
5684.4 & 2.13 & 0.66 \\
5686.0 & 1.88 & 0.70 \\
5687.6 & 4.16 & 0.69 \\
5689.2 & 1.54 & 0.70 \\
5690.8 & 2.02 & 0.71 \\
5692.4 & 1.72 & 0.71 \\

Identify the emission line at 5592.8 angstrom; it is Hbeta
